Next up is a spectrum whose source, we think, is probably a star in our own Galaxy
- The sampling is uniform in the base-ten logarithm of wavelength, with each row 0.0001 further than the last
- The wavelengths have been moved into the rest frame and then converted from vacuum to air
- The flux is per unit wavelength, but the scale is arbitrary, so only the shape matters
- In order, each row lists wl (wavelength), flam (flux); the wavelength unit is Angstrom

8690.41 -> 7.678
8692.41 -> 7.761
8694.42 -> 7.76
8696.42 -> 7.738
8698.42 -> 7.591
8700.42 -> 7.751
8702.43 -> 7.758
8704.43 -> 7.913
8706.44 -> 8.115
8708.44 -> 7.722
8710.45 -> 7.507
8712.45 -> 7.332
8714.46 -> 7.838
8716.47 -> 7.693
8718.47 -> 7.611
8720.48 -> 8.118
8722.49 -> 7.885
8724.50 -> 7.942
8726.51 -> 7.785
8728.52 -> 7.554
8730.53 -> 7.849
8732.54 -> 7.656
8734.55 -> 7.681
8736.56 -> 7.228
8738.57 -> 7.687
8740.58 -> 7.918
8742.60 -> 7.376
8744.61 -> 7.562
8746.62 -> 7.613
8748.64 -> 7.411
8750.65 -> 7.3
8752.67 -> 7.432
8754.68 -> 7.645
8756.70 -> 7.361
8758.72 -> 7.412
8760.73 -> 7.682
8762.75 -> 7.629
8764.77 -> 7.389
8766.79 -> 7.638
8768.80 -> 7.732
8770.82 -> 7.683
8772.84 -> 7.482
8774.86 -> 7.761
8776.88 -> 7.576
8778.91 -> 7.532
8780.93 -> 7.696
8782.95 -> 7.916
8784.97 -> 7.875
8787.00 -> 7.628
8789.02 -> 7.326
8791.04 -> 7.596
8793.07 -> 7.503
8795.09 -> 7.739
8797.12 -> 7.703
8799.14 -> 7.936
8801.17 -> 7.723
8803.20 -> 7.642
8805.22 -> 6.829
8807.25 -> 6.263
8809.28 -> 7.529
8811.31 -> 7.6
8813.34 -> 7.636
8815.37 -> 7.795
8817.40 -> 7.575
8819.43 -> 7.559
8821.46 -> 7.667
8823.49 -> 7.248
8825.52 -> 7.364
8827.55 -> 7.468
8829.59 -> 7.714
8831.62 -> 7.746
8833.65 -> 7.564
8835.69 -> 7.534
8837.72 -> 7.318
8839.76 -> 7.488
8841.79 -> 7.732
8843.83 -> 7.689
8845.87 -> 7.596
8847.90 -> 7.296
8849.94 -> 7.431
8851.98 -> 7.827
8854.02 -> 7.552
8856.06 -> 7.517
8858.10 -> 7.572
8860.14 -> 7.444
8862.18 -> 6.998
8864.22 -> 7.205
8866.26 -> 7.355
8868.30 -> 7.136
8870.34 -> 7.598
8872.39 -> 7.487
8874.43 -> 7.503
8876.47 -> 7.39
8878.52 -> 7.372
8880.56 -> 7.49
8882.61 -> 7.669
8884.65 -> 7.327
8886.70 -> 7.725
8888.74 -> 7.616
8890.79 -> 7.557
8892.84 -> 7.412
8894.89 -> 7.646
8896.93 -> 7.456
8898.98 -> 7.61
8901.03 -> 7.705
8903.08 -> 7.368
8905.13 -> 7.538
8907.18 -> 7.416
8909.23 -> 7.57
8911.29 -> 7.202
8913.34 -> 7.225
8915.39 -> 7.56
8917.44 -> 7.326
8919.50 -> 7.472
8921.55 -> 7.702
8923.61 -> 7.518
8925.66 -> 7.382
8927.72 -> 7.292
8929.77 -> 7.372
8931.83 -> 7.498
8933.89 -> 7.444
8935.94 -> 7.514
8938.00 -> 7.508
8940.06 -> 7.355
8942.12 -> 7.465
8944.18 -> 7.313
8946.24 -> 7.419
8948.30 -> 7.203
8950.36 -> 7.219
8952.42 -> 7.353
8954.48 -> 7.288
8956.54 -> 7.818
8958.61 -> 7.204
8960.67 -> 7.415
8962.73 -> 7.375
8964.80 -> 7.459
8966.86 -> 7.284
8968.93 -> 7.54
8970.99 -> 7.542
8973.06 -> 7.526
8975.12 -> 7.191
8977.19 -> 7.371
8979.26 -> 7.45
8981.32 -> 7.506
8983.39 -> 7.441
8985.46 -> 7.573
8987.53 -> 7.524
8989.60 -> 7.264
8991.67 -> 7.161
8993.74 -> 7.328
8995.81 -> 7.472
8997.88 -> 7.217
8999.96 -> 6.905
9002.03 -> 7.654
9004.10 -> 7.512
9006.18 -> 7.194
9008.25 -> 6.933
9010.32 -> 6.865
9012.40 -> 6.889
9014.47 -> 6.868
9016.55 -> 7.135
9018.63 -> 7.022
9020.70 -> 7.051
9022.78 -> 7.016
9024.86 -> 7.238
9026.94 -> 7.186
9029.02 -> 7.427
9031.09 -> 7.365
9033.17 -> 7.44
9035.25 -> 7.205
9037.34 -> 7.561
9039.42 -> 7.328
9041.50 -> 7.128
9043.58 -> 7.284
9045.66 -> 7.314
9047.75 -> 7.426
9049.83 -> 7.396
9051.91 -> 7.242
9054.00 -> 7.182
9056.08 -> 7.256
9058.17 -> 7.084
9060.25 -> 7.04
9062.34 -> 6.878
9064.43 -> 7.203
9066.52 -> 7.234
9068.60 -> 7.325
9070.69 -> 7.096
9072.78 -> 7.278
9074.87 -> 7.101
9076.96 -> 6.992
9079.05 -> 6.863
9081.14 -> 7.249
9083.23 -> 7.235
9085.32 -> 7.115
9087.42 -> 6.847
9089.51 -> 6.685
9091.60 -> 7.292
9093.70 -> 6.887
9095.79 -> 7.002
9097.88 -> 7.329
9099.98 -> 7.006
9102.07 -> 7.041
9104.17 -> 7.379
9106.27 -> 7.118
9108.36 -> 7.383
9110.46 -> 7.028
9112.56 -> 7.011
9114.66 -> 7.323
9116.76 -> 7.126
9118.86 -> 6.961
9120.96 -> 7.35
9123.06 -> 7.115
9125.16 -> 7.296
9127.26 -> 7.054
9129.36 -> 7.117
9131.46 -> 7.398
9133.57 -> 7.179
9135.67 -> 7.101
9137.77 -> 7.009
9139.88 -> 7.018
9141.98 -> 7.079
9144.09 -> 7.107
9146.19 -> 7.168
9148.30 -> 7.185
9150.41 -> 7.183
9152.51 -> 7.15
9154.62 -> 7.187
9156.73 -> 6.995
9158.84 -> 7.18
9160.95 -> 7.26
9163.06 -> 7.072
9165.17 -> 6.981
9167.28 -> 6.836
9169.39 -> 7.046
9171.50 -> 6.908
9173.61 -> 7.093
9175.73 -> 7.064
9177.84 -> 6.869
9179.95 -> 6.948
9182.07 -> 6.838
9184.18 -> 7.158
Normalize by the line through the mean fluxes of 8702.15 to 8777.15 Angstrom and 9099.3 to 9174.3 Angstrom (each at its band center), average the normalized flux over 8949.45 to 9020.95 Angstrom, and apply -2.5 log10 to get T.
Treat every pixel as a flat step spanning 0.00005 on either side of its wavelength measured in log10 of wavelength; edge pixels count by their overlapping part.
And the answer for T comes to 0.00 mag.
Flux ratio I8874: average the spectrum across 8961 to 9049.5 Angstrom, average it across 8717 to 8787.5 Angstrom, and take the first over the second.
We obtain 0.95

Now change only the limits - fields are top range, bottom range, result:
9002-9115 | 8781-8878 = 0.95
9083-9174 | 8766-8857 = 0.94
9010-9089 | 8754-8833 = 0.95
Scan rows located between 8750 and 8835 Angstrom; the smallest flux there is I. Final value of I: 6.263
